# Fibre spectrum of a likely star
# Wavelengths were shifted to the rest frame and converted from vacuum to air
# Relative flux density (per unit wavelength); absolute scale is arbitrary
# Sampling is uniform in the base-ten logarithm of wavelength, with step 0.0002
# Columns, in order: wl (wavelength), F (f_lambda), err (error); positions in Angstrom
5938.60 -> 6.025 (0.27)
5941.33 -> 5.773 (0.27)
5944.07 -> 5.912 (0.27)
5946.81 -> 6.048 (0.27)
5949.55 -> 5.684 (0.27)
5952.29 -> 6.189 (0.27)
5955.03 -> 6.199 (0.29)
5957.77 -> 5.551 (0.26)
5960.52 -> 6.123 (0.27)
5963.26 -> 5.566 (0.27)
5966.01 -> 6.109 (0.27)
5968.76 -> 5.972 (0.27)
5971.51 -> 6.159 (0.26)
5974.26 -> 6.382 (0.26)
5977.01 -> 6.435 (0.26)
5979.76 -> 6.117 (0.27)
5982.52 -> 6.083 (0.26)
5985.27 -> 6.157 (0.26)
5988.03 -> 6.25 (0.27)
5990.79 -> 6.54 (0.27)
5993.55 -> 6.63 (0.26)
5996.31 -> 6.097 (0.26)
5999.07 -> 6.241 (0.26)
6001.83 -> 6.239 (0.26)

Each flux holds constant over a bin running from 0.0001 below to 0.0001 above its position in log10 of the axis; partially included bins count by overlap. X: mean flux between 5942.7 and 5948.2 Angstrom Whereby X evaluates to 5.97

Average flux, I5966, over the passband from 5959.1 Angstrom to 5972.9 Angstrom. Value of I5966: 5.98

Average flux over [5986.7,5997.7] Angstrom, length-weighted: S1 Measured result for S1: 6.38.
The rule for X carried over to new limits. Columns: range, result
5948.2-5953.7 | 5.94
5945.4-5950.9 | 5.86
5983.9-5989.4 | 6.2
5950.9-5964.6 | 5.93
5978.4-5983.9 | 6.1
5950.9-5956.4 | 6.2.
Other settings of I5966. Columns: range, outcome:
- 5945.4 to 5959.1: 5.94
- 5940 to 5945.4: 5.84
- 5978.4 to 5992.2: 6.23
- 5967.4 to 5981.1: 6.22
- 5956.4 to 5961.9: 5.84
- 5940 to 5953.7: 5.92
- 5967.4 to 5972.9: 6.07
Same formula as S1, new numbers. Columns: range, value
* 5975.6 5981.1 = 6.28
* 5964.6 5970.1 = 6.03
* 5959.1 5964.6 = 5.84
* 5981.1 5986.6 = 6.12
